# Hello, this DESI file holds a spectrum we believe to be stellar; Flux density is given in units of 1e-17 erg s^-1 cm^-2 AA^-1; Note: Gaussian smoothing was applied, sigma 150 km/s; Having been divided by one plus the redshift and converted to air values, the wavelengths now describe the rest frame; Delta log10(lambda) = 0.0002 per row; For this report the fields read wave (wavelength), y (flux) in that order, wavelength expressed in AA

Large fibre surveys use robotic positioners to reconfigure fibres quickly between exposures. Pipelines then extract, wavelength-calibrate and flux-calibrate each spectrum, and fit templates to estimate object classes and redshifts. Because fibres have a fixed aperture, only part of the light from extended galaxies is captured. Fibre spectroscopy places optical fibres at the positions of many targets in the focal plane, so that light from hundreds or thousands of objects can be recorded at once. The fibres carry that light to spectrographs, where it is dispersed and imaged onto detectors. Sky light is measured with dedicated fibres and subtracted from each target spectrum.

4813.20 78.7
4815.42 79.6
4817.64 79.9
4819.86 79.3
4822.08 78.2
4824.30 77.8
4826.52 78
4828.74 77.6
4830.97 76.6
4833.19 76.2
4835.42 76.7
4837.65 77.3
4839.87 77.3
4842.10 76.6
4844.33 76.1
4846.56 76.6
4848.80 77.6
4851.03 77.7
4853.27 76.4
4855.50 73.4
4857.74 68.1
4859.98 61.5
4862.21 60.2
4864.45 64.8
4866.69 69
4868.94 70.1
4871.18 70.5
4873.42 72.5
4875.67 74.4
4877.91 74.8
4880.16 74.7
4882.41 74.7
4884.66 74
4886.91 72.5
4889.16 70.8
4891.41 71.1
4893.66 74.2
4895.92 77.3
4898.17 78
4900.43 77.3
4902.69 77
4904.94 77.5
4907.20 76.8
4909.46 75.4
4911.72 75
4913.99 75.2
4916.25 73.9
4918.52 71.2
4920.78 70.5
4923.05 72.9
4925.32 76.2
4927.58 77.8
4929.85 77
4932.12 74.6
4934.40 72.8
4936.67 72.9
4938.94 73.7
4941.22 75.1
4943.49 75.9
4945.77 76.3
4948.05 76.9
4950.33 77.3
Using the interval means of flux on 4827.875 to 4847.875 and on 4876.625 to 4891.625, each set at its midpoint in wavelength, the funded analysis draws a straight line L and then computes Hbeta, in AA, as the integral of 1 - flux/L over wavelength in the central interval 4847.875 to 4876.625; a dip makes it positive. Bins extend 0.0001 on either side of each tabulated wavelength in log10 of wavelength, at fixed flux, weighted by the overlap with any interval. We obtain 1.8 AA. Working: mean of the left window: 76.8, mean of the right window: 73.4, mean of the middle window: 70.4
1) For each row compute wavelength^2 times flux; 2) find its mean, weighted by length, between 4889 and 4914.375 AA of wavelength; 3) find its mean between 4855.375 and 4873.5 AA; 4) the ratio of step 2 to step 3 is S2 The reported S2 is 1.14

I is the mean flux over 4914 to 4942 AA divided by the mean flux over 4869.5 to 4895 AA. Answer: 1.01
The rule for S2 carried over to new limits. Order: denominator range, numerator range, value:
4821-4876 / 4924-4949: 1.06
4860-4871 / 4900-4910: 1.18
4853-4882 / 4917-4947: 1.09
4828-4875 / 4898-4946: 1.06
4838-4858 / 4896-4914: 1.03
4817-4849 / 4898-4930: 1.01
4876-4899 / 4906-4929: 1.02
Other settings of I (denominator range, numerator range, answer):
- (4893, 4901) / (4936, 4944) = 0.97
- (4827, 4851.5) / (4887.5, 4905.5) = 0.98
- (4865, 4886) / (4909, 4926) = 1.02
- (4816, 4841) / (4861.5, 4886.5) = 0.91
